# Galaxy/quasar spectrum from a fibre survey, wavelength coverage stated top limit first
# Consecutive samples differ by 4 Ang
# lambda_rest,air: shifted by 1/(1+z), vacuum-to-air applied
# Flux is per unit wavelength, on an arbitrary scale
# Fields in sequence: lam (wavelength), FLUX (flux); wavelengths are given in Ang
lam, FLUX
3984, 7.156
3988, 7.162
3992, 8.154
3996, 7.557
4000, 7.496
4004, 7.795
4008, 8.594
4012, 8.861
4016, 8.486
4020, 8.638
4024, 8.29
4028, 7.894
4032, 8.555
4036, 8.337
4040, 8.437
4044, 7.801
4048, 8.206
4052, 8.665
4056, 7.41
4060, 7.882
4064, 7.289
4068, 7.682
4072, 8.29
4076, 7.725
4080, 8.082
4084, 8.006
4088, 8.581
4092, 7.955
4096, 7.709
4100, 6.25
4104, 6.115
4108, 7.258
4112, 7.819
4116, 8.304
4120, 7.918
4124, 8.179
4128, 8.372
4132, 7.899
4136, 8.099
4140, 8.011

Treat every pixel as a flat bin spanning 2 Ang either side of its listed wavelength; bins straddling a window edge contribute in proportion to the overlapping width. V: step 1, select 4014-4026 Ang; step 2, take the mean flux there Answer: 8.47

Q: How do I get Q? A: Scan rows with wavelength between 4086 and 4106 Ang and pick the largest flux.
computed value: 8.581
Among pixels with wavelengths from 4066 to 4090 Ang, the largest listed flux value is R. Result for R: 8.581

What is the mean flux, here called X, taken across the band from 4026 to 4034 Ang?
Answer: 8.22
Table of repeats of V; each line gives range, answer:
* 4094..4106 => 6.69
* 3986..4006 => 7.63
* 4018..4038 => 8.34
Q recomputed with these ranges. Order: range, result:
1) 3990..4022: 8.861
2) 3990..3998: 8.154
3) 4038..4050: 8.437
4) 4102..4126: 8.304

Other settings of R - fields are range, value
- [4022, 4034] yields 8.555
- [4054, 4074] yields 8.29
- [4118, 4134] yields 8.372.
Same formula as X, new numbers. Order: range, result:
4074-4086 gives 7.94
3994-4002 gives 7.53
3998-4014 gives 8.19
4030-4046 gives 8.28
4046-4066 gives 7.89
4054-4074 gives 7.71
